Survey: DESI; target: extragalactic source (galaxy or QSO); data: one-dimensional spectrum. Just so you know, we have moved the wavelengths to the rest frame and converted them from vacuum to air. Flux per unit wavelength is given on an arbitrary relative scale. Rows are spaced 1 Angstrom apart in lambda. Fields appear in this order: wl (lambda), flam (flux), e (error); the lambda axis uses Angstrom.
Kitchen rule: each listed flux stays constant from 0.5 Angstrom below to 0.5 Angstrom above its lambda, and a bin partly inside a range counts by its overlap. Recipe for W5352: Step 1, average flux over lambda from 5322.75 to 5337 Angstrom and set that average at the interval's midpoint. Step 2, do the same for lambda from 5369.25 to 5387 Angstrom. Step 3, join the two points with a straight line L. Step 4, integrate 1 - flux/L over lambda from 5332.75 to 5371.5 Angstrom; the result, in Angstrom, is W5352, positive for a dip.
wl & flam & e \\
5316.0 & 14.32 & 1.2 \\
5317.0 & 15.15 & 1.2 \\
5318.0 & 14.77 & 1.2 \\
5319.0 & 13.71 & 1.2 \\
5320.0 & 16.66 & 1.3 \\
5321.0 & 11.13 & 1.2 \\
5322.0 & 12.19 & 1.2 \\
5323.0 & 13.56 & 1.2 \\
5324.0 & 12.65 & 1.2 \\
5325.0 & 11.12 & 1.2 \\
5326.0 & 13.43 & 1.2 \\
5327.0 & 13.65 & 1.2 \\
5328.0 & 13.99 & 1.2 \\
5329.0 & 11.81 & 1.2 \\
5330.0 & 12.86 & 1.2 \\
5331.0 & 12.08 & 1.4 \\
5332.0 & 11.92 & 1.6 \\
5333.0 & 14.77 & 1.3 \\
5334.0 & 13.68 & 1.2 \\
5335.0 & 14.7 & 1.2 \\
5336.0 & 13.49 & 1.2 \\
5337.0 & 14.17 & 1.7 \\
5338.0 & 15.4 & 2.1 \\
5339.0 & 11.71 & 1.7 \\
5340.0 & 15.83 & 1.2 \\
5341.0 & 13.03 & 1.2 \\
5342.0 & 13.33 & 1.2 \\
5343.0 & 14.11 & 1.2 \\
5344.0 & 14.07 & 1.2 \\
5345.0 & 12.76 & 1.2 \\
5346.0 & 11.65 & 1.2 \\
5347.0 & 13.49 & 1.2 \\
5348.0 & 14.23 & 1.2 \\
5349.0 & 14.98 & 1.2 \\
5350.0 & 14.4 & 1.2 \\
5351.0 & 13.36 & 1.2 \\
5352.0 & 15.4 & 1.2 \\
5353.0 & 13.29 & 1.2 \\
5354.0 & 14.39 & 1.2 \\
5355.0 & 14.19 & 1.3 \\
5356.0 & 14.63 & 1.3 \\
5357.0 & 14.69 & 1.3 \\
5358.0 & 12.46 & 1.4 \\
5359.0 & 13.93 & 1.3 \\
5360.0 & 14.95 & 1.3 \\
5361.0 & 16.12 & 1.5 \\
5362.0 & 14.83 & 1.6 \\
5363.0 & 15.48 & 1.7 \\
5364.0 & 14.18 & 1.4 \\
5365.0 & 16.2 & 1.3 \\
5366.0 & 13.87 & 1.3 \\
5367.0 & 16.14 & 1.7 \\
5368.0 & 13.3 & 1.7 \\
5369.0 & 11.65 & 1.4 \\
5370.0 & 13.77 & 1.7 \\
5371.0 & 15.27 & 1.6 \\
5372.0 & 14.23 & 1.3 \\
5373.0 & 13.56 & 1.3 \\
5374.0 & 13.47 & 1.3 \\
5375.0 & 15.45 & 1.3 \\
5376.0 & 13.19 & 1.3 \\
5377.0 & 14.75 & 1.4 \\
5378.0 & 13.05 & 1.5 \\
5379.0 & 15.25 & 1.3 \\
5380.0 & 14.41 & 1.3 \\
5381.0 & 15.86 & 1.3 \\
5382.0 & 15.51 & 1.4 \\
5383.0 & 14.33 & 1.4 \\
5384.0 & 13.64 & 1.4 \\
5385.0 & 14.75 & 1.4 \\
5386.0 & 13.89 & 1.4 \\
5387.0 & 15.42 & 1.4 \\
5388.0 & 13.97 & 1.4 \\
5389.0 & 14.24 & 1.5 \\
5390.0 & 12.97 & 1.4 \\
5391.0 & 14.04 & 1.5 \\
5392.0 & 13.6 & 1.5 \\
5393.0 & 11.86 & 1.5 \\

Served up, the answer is -1.2 Angstrom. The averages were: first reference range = 13.2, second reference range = 14.4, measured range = 14.1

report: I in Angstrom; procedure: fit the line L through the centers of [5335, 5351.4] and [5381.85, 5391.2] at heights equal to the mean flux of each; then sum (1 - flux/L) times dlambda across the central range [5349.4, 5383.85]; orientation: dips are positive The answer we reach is -0.9 Angstrom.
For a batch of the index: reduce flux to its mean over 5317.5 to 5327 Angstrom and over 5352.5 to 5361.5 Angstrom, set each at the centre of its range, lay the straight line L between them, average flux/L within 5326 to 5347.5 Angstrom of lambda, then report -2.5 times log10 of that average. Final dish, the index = 0.02 mag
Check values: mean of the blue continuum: 13.3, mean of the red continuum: 14.3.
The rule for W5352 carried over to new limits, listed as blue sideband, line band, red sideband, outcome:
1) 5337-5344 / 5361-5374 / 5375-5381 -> -0.1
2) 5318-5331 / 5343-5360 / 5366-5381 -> -0.3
